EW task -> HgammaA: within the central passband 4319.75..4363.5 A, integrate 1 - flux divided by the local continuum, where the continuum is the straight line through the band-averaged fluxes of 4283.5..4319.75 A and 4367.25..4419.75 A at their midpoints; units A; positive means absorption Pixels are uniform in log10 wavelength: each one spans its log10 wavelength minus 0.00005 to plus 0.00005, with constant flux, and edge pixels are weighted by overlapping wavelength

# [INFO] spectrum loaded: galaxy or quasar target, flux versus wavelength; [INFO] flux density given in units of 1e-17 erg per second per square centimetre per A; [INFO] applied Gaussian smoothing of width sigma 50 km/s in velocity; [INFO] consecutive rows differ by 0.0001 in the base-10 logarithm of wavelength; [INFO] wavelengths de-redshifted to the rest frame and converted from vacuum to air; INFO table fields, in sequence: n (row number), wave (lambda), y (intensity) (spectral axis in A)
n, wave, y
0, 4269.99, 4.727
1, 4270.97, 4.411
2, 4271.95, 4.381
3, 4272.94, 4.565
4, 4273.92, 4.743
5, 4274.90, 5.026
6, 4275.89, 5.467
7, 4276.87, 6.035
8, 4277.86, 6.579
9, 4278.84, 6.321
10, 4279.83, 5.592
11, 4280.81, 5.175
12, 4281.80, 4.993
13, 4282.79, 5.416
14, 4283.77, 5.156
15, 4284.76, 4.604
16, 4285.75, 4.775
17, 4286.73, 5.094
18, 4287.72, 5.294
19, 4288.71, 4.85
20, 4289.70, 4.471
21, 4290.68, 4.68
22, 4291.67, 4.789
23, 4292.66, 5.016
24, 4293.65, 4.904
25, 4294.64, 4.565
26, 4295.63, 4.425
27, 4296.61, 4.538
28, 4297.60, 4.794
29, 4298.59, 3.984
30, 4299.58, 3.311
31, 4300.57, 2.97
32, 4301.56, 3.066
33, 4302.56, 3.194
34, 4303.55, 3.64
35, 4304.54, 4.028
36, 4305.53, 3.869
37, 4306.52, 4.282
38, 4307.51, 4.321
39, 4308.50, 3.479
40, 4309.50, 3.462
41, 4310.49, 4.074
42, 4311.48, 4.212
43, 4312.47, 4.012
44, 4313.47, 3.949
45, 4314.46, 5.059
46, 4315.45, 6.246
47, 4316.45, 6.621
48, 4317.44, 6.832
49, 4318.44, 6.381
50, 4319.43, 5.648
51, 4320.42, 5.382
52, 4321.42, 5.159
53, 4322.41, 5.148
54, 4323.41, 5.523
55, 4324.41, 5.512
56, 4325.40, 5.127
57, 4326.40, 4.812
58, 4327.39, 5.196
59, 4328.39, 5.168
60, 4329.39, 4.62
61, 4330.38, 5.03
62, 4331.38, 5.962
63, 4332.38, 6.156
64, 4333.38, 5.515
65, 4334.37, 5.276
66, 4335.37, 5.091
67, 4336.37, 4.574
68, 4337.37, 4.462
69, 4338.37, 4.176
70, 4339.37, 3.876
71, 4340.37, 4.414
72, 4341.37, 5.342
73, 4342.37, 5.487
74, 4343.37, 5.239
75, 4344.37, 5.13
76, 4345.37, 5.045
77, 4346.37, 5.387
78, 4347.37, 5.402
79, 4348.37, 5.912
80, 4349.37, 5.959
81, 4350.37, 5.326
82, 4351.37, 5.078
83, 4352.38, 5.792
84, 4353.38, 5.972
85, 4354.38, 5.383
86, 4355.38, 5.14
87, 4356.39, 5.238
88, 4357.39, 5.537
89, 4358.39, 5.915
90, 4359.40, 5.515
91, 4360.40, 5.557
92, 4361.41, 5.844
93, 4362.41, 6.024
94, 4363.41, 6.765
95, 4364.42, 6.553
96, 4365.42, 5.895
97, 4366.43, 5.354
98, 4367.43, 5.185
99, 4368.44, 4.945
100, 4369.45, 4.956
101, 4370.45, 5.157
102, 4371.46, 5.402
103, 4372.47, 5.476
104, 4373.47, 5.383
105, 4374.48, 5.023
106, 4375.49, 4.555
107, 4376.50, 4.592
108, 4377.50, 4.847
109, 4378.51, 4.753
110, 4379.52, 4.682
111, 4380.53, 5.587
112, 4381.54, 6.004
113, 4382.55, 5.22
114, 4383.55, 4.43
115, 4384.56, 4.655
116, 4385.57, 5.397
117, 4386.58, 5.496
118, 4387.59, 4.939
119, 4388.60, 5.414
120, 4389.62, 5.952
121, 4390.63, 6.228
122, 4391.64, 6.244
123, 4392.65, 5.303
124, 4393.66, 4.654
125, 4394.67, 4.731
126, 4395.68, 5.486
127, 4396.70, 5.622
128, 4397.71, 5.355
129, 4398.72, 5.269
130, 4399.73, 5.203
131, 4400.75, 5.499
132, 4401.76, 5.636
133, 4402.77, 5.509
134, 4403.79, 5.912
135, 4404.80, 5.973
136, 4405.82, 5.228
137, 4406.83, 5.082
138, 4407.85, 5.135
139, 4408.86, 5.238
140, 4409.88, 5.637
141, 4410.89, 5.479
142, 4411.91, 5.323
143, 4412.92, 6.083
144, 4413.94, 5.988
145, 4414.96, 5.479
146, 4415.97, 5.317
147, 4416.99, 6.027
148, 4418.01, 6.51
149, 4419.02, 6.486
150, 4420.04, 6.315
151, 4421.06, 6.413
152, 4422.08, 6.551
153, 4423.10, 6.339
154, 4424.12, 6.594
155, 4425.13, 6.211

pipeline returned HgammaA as -3.5 A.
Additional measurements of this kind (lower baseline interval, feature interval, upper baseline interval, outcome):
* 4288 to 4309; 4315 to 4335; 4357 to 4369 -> -3.15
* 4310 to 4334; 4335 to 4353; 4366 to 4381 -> 0.34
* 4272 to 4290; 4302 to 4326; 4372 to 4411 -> 2.05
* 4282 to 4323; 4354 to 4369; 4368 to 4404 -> -1.72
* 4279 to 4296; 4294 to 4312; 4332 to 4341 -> 3.69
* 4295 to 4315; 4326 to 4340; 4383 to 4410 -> -1.96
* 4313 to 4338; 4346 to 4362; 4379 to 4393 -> -0.53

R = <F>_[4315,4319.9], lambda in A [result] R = 6.35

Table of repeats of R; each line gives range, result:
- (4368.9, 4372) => 5.16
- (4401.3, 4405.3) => 5.76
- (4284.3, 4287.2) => 4.83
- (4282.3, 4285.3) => 5.05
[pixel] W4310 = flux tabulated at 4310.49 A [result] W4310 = 4.074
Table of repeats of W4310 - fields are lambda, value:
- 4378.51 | 4.753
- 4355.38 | 5.14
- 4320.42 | 5.382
